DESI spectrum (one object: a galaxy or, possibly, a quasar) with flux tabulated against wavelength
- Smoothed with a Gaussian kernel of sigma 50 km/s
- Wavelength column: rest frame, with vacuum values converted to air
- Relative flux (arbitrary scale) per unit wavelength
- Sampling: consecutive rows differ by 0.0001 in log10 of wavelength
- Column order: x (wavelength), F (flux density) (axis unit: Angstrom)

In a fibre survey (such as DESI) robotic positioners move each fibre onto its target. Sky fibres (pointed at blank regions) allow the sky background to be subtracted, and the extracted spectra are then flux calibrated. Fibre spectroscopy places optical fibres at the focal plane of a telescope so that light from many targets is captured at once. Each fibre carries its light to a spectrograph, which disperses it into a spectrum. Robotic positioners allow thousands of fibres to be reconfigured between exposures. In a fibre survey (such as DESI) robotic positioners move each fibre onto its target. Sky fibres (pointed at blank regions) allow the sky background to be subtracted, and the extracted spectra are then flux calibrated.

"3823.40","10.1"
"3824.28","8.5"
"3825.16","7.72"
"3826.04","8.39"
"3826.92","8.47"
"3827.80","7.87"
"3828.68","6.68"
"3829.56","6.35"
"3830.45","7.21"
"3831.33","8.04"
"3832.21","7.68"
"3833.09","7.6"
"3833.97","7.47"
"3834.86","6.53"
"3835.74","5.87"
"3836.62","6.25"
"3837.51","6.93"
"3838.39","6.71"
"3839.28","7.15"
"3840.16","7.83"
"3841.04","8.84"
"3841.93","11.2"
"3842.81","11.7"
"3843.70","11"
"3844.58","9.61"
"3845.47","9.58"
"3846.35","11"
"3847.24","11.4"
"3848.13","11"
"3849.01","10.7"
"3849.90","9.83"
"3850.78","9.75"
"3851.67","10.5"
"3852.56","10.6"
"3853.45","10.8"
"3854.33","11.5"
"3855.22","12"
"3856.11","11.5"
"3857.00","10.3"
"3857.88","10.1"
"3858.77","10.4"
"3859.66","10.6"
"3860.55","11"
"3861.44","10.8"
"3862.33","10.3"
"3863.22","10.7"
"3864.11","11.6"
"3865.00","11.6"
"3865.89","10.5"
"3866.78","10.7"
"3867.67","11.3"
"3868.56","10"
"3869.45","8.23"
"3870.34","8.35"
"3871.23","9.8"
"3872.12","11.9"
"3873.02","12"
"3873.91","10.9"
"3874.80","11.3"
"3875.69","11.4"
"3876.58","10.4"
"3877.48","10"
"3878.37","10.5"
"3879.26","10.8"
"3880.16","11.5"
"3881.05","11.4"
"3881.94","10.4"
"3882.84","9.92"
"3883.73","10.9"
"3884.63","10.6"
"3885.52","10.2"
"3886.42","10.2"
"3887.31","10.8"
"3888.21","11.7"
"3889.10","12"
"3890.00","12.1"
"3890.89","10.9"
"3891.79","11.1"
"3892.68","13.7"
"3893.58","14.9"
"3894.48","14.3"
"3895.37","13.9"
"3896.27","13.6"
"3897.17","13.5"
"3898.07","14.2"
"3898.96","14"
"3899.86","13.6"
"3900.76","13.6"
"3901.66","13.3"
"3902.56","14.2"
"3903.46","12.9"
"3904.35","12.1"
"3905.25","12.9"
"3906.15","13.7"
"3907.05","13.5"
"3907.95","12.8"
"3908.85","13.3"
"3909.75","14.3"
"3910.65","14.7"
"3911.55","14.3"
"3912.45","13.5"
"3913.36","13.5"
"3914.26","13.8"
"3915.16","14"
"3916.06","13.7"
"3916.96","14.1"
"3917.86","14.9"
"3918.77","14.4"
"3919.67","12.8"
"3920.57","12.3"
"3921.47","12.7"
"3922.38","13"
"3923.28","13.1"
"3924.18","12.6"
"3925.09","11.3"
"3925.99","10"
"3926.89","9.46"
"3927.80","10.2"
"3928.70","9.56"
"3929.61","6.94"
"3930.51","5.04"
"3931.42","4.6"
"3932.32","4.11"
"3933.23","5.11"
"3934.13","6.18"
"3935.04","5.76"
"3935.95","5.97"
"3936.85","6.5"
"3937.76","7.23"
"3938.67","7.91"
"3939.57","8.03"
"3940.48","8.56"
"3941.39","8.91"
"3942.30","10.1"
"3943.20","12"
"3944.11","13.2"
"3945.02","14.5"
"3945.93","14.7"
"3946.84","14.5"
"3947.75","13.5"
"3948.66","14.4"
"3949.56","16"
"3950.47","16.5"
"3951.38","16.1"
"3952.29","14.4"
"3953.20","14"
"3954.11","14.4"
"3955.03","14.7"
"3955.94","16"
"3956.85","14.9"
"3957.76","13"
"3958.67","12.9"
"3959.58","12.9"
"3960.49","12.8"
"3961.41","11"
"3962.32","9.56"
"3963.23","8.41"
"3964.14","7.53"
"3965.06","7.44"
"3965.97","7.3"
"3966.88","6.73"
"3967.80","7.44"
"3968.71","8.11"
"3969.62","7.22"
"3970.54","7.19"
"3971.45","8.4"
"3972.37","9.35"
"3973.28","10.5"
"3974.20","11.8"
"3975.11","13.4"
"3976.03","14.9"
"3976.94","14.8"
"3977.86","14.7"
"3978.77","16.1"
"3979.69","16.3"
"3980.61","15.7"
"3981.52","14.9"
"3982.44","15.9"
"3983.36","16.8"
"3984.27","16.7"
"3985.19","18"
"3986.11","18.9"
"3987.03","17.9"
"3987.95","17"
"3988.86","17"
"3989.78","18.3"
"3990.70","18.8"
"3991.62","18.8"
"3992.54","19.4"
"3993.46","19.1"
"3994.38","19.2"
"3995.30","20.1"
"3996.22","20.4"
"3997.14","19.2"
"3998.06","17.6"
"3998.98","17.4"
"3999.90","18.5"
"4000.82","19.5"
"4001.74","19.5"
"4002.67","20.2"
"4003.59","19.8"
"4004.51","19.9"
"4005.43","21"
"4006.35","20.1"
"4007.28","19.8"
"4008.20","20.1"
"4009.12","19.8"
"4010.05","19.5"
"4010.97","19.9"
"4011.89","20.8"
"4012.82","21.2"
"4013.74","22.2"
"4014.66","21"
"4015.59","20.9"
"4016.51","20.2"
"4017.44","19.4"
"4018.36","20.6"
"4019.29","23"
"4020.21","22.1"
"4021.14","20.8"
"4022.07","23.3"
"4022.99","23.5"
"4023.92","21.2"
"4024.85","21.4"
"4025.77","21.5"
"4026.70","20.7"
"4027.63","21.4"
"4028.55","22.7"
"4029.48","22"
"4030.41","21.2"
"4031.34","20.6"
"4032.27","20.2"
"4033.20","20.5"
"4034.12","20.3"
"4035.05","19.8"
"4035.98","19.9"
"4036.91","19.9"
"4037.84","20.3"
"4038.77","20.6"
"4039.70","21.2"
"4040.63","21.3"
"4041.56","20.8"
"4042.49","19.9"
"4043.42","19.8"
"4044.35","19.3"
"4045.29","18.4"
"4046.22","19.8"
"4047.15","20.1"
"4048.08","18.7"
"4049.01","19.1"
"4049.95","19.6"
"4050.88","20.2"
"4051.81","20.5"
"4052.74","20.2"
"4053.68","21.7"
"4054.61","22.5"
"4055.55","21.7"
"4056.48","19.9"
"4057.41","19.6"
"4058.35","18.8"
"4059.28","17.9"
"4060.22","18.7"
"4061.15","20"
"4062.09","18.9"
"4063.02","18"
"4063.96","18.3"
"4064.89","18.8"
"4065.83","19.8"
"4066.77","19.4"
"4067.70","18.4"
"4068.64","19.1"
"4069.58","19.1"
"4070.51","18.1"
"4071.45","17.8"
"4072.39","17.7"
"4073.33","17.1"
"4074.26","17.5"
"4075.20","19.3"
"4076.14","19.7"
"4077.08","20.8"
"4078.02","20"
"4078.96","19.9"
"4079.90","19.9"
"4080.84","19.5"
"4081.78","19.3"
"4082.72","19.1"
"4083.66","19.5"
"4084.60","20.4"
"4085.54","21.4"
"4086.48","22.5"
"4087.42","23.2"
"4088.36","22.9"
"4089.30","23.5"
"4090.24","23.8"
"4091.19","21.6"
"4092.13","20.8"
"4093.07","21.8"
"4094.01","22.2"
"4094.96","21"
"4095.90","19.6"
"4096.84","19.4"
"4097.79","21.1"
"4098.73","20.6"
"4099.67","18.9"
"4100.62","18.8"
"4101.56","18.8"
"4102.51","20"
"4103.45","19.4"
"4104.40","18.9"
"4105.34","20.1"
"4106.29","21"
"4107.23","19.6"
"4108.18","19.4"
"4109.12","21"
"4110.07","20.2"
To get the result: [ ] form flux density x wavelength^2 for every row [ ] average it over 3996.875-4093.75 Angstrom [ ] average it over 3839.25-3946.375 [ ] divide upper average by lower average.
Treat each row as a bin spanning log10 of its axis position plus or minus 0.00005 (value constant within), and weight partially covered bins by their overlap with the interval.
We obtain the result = 2.0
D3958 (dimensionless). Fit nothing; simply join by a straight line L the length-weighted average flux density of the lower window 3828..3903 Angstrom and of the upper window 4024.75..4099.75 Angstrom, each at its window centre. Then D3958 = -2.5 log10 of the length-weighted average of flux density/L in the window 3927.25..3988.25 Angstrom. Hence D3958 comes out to 0.29 mag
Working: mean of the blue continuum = 10.6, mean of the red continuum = 20.2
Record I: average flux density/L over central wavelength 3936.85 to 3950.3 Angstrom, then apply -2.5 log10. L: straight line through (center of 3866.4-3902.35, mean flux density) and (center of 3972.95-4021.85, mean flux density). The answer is 0.30 mag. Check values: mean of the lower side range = 11.6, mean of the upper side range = 18.5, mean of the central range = 11.6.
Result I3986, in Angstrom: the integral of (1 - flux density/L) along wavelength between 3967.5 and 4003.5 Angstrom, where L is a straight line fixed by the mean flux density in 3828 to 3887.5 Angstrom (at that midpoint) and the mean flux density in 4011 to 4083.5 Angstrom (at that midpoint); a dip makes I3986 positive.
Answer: 2.2 Angstrom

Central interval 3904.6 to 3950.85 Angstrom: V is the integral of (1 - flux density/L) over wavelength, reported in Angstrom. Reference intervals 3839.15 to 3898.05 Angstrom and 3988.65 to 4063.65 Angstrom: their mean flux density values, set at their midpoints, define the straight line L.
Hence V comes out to 9.6 Angstrom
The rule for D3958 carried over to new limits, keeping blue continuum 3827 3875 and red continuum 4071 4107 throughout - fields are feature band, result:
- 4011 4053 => -0.17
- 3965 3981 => 0.34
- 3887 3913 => -0.12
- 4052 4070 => -0.03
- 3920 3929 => 0.13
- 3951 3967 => 0.20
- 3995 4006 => -0.19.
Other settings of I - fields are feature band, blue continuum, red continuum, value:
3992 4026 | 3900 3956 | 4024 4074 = -0.181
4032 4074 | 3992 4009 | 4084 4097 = 0.066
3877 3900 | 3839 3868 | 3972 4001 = 0.026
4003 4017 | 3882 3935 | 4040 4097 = -0.198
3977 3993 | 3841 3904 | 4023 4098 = -0.028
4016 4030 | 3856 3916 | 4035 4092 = -0.192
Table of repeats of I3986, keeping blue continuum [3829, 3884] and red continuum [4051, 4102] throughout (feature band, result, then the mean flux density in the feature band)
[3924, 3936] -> 5.1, 7.57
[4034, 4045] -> -1.2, 20.2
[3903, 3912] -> -0.9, 13.5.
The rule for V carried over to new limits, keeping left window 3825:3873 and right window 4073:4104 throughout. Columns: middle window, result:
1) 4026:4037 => -1.85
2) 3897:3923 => -2.74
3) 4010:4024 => -3.36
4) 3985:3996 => -1.82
